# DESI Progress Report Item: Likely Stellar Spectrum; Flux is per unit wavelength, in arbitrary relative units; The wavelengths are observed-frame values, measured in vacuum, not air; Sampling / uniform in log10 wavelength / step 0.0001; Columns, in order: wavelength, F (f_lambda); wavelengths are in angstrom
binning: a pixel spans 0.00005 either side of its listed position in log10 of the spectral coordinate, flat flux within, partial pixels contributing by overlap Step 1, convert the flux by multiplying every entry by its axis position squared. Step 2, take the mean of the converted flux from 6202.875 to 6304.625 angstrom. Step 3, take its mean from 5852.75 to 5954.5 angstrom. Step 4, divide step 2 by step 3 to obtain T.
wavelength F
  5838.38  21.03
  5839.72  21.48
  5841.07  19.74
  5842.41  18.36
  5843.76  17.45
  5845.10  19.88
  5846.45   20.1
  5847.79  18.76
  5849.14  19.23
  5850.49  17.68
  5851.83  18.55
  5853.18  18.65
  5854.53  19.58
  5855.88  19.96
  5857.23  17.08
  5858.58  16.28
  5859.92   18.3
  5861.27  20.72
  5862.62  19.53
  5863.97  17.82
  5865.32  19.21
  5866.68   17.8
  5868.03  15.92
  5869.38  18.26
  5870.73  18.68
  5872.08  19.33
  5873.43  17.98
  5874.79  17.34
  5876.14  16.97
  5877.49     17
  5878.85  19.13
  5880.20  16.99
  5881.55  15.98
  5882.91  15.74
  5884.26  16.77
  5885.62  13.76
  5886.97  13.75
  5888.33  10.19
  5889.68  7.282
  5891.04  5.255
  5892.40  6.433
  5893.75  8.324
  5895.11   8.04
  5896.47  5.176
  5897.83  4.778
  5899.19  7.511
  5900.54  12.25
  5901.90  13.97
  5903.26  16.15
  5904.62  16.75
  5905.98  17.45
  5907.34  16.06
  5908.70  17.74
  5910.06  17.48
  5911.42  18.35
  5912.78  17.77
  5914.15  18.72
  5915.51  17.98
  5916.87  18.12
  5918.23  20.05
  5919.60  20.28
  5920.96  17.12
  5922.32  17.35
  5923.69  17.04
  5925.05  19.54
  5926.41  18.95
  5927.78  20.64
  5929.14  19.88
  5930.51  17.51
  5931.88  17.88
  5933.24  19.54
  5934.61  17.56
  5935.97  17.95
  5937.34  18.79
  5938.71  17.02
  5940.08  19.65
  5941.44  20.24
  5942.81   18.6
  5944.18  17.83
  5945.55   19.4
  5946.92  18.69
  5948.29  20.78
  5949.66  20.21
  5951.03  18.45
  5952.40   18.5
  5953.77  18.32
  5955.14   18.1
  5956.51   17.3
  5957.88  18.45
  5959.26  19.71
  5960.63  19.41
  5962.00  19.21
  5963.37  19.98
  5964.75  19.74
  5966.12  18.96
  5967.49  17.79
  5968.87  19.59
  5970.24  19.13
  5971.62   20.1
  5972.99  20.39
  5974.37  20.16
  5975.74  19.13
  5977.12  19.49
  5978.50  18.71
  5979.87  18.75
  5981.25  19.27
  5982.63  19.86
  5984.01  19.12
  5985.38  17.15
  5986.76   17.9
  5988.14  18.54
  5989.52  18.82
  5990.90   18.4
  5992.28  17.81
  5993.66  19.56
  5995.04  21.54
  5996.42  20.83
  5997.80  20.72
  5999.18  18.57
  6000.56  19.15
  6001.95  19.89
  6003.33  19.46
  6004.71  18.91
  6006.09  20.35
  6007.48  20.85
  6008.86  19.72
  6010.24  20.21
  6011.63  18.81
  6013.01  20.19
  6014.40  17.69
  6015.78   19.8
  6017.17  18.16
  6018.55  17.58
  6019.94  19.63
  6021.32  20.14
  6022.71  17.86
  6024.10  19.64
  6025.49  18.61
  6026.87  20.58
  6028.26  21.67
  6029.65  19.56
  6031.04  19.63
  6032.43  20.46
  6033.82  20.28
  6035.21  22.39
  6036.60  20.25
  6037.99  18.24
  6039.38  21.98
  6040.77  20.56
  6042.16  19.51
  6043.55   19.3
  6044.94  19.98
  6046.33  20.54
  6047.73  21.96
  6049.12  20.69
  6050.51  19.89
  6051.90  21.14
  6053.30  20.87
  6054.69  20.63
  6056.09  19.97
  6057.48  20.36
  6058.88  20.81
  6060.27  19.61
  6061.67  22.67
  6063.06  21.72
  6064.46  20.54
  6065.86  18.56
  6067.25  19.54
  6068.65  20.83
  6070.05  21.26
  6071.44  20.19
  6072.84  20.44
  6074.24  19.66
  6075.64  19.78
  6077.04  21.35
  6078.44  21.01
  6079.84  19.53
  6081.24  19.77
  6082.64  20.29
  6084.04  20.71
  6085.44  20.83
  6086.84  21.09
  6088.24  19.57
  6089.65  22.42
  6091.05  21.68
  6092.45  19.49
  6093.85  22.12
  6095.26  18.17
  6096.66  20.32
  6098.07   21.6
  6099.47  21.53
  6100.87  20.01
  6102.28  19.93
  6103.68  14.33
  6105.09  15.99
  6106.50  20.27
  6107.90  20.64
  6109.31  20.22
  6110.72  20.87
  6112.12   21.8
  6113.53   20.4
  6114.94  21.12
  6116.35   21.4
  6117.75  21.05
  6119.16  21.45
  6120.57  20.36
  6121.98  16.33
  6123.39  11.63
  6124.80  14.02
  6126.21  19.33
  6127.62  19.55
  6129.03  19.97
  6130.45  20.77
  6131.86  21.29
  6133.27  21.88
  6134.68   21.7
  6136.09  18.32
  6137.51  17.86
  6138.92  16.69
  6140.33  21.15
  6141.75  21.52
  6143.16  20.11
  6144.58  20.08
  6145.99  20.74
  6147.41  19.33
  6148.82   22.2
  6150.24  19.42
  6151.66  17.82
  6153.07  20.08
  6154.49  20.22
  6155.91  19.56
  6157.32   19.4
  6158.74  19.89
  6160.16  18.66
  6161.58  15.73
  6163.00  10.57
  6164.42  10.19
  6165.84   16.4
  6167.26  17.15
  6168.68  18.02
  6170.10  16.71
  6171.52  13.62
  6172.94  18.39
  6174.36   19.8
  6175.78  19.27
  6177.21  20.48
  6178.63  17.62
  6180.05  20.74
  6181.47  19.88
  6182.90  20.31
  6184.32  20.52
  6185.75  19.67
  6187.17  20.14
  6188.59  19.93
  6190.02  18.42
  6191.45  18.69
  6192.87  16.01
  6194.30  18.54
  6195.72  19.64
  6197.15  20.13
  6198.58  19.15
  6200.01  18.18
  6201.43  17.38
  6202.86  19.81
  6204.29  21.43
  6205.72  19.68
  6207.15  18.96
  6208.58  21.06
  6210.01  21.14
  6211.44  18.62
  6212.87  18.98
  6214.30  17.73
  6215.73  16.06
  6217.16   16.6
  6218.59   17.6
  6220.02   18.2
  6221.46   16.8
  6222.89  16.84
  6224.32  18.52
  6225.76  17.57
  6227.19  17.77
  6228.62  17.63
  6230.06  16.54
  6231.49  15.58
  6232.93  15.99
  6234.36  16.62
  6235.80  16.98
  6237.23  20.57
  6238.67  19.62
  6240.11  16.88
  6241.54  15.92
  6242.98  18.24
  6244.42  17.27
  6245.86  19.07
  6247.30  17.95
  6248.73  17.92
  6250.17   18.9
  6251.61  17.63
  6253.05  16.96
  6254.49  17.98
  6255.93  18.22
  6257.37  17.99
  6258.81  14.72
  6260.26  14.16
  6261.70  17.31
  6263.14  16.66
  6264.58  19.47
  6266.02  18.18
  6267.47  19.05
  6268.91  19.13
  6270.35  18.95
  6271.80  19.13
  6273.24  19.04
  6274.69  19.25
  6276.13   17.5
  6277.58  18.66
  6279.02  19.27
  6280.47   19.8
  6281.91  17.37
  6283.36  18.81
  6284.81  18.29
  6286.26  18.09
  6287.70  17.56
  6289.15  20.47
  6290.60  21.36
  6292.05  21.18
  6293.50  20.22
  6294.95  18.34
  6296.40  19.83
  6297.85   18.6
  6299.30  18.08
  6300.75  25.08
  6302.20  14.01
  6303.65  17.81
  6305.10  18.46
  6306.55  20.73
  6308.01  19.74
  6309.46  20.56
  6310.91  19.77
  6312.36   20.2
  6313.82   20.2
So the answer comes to 1.23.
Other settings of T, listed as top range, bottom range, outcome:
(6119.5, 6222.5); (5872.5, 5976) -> 1.20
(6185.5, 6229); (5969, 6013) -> 1.03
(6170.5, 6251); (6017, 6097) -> 0.95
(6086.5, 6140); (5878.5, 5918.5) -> 1.54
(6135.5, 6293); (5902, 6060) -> 1.03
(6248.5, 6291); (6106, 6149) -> 0.97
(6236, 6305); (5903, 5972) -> 1.11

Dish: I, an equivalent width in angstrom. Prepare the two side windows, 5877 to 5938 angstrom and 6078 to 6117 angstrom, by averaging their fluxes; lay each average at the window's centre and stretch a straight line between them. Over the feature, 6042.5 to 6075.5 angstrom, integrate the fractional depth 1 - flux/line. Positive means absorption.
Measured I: -2.08 angstrom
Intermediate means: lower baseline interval 15.4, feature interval 20.5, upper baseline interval 20.2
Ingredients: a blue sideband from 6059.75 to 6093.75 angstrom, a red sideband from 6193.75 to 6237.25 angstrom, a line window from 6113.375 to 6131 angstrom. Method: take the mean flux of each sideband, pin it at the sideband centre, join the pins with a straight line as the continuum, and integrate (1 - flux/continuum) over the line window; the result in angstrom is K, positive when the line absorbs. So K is 0.7 angstrom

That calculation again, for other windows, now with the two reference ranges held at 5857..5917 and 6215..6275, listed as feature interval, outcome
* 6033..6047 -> -3.55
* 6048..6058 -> -2.63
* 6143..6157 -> -2.44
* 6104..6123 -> -3.61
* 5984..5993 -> -1.34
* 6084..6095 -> -2.89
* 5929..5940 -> -2.00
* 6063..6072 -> -2.14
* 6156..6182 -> -0.44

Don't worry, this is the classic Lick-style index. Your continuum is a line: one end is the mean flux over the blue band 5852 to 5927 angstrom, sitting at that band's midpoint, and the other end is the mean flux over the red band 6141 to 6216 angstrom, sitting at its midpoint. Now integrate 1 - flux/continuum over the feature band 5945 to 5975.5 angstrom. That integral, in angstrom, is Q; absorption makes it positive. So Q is -4.86 angstrom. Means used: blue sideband 15.8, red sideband 18.8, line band 19.2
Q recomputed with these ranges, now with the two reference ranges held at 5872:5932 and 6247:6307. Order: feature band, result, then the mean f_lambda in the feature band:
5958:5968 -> -2.2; 19.2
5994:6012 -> -4.3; 19.9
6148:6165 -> -0.4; 17.9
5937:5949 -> -2.6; 19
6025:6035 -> -2.4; 20.3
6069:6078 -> -2.0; 20.5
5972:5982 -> -2.2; 19.4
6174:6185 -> -1.3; 19.8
